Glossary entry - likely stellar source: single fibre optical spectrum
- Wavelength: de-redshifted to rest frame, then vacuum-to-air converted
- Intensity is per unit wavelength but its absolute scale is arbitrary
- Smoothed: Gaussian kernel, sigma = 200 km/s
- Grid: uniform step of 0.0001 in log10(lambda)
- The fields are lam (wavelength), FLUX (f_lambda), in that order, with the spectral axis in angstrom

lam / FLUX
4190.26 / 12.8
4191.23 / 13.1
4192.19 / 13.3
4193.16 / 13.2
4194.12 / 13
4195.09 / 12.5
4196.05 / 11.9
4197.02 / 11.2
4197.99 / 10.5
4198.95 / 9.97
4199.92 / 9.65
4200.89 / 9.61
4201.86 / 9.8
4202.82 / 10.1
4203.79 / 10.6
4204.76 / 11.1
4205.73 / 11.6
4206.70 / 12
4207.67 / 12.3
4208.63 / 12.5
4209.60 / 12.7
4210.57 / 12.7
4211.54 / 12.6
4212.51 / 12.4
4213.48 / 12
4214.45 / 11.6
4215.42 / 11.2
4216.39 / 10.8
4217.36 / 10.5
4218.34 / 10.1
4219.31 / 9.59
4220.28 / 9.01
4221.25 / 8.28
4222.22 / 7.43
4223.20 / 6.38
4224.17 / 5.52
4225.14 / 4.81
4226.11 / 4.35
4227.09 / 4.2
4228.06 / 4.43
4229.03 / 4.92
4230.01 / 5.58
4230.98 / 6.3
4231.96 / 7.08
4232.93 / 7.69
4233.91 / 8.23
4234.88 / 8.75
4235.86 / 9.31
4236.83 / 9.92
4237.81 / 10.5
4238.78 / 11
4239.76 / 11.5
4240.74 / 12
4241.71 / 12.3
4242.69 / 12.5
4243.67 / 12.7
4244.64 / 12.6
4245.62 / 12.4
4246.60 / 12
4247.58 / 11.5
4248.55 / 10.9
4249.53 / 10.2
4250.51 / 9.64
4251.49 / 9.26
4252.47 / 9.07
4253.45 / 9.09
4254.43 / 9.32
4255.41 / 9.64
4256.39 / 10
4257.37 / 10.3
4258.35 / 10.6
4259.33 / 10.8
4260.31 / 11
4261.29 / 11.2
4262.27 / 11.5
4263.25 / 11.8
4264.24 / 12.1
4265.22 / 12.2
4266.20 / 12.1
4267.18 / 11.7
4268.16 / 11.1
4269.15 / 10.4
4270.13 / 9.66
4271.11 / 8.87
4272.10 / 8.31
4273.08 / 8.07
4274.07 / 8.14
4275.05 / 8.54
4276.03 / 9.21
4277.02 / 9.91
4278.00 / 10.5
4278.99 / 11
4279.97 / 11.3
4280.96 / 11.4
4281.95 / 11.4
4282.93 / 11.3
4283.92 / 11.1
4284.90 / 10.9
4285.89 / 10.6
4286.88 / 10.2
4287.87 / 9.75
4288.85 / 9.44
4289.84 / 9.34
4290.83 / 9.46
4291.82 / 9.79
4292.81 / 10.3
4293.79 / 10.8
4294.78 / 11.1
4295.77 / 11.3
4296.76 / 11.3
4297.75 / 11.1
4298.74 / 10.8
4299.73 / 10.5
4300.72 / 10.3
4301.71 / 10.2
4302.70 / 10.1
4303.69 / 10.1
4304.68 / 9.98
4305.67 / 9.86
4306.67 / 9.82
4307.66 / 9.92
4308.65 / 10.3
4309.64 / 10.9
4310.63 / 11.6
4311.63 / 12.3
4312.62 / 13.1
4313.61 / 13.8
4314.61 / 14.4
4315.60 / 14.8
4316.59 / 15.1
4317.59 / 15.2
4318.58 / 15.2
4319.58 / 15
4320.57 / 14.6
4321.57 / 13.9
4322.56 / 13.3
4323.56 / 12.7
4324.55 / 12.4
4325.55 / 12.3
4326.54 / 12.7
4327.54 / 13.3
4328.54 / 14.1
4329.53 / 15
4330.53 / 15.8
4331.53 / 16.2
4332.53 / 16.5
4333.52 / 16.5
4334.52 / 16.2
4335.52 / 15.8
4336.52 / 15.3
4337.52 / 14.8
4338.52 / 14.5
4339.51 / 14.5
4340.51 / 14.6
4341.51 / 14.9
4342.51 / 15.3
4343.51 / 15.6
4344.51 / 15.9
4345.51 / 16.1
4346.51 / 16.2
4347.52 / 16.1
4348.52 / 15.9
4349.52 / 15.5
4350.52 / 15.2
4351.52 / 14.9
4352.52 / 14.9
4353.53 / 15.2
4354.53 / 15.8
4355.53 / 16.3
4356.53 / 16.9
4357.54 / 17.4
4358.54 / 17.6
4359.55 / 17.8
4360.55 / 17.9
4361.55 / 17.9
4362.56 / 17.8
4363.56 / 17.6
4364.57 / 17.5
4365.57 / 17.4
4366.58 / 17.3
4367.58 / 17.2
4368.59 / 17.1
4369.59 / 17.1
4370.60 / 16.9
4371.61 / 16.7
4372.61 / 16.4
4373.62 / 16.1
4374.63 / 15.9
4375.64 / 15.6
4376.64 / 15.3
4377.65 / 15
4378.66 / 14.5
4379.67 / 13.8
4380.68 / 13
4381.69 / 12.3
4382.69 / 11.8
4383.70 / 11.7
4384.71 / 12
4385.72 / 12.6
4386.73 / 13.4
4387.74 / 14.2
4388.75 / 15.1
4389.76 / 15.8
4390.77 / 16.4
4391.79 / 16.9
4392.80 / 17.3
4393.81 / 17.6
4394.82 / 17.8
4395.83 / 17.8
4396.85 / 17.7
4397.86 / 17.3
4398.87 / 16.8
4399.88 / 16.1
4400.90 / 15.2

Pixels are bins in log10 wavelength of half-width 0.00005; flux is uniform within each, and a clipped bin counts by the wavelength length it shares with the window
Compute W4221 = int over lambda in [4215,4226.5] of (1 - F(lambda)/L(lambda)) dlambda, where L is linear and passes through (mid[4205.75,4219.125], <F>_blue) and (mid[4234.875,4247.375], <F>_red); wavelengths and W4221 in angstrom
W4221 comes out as 3.44 angstrom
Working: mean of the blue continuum 11.7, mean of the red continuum 11.4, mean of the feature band 8.18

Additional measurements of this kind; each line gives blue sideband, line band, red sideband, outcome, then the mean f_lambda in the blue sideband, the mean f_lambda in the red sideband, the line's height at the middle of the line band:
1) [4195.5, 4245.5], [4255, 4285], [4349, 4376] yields 4.03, 9.75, 16.7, 12.2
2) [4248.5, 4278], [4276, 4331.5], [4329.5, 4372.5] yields 5.20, 10.1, 16.2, 13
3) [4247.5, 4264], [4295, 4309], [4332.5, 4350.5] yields 2.89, 10.3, 15.5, 13.1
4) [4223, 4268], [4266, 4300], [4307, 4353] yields 4.18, 9.62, 14.4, 11.7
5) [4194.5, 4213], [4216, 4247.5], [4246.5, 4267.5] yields 6.09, 11.4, 10.7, 11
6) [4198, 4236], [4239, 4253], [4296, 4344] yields -1.36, 9.18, 13.3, 10.3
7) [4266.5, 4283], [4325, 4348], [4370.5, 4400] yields -3.81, 10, 15.3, 13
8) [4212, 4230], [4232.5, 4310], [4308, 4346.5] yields 3.17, 8.13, 14.3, 11.1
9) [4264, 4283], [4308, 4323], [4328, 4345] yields 0.20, 10.3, 15.4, 13.7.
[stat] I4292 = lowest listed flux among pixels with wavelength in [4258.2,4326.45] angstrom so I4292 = 8.07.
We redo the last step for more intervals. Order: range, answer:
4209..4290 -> 4.2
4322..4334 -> 12.3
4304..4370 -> 9.82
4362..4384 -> 11.7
